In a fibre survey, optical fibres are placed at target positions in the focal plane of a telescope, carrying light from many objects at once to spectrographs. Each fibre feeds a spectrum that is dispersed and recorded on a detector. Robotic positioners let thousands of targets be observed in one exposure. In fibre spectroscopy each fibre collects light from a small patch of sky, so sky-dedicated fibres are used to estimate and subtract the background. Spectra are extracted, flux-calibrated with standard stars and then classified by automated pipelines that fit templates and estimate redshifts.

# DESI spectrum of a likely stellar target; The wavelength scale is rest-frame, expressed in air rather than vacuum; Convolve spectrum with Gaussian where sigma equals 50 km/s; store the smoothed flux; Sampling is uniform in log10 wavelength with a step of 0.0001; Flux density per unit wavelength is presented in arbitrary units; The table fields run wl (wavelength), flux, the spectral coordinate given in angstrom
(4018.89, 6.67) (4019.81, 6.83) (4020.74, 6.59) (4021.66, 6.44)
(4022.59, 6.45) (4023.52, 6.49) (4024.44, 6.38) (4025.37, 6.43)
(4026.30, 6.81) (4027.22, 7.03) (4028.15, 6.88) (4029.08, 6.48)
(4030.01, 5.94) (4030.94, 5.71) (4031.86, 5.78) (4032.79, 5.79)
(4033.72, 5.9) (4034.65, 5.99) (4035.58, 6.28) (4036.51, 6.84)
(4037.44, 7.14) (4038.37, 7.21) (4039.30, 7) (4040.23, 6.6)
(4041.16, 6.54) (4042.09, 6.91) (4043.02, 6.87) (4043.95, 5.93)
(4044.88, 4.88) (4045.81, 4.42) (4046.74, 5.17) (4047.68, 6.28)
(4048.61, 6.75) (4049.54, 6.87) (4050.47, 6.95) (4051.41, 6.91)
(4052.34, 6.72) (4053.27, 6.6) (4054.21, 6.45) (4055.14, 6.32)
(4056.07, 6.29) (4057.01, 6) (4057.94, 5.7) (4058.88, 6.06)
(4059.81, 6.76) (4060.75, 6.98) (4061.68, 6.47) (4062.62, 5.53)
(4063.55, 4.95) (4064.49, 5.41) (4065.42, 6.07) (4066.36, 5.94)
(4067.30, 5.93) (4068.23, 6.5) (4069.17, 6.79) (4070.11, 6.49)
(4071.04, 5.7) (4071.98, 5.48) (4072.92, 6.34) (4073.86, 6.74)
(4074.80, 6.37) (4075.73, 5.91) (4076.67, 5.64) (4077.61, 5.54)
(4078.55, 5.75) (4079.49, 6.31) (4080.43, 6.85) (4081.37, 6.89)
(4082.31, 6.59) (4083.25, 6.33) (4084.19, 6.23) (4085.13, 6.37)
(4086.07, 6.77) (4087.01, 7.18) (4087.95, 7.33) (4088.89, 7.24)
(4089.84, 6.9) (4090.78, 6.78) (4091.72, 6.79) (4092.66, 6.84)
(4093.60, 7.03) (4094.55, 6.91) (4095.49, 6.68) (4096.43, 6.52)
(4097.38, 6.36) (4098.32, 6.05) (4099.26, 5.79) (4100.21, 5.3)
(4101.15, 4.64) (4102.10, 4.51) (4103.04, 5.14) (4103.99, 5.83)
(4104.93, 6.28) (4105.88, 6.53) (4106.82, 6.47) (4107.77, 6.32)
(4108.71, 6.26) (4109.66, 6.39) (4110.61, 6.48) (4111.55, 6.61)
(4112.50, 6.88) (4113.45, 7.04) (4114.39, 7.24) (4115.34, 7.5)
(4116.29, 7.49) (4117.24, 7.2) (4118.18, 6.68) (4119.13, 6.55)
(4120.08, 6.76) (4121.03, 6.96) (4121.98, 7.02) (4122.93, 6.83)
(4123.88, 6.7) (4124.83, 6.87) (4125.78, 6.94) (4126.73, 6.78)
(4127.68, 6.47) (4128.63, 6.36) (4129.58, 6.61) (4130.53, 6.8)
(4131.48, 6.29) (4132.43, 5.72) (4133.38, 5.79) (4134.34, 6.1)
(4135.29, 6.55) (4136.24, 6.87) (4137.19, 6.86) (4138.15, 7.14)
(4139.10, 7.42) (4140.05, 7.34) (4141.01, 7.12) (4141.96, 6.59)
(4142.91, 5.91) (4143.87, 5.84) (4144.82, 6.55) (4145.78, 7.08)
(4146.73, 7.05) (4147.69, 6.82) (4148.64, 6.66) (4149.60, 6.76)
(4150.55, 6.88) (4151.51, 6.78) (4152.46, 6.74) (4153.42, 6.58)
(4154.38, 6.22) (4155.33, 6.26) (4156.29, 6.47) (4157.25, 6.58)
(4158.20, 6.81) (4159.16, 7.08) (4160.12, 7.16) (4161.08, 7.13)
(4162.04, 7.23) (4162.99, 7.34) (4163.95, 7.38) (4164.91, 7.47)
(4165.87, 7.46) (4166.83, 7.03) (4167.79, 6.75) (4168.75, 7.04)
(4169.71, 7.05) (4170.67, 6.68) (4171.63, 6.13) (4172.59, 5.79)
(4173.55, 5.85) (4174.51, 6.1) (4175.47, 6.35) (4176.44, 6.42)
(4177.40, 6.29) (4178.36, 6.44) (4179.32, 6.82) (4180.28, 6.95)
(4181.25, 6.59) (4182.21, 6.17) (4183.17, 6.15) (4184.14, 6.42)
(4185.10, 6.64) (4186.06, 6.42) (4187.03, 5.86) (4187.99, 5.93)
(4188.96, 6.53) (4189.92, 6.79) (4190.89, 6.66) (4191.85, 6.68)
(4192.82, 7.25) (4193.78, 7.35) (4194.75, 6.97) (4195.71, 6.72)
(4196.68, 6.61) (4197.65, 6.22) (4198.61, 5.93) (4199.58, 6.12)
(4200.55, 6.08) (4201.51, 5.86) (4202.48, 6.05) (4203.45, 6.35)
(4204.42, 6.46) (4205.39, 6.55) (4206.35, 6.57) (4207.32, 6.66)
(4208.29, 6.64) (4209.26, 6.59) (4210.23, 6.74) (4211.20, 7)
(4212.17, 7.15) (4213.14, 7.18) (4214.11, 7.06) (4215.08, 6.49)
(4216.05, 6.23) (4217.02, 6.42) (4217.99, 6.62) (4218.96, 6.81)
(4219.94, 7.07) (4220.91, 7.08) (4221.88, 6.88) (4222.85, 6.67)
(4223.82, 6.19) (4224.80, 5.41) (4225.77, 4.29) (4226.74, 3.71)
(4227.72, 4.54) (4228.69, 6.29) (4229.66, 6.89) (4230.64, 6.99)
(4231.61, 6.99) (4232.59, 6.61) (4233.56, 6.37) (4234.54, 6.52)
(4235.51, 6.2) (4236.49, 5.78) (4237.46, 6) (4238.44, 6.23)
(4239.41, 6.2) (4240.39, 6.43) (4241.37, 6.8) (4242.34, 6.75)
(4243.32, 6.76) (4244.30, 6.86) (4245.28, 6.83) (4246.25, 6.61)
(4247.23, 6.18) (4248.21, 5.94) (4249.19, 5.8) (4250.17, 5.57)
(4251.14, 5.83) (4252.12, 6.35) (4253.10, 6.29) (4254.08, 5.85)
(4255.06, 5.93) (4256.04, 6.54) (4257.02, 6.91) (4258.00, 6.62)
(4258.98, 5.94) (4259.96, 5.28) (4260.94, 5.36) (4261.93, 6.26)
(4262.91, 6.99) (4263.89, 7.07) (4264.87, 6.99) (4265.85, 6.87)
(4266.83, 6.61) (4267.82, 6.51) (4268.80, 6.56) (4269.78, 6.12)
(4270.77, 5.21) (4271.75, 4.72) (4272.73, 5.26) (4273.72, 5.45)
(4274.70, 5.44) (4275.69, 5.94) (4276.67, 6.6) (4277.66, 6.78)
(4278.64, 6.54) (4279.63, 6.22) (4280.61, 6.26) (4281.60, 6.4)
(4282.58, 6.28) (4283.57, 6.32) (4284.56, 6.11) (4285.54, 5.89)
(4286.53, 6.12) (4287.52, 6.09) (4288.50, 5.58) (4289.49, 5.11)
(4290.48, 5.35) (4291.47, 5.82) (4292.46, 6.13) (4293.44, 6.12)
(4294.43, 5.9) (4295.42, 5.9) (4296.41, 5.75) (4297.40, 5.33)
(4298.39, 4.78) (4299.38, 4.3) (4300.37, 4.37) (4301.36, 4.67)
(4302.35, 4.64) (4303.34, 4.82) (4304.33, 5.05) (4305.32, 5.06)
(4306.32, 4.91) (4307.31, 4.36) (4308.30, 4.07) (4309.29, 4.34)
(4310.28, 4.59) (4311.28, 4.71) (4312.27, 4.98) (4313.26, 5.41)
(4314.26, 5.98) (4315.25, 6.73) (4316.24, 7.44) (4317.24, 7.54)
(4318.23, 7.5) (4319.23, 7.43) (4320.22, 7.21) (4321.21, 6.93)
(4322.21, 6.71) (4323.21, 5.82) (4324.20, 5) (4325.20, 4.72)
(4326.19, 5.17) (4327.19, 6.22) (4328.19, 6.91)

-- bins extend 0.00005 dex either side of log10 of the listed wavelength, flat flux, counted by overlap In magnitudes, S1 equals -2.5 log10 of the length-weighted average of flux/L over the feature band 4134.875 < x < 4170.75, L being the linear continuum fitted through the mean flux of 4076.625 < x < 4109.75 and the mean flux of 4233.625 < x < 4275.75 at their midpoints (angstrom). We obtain -0.097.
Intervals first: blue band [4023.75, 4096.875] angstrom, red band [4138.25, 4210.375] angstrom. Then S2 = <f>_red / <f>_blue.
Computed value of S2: 1.0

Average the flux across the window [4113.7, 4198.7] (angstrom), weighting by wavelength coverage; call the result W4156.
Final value 6.69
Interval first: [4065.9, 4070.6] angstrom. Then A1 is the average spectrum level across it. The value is 6.33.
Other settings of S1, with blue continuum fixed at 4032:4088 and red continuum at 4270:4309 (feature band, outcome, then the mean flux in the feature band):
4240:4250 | -0.14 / 6.46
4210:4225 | -0.17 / 6.71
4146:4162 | -0.14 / 6.77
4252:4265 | -0.12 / 6.29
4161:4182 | -0.14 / 6.73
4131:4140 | -0.09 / 6.57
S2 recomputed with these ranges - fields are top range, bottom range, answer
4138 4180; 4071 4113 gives 1.07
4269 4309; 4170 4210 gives 0.86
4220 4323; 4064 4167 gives 0.91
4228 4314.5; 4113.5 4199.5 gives 0.88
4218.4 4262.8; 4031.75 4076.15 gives 1.00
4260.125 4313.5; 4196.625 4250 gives 0.89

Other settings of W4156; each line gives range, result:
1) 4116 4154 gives 6.71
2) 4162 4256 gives 6.45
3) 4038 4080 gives 6.2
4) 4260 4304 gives 5.84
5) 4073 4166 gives 6.6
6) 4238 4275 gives 6.21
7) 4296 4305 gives 4.85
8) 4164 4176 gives 6.66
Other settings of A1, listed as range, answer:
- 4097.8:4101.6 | 5.47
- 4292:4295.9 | 6.02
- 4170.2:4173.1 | 6.2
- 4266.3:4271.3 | 6.19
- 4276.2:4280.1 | 6.53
